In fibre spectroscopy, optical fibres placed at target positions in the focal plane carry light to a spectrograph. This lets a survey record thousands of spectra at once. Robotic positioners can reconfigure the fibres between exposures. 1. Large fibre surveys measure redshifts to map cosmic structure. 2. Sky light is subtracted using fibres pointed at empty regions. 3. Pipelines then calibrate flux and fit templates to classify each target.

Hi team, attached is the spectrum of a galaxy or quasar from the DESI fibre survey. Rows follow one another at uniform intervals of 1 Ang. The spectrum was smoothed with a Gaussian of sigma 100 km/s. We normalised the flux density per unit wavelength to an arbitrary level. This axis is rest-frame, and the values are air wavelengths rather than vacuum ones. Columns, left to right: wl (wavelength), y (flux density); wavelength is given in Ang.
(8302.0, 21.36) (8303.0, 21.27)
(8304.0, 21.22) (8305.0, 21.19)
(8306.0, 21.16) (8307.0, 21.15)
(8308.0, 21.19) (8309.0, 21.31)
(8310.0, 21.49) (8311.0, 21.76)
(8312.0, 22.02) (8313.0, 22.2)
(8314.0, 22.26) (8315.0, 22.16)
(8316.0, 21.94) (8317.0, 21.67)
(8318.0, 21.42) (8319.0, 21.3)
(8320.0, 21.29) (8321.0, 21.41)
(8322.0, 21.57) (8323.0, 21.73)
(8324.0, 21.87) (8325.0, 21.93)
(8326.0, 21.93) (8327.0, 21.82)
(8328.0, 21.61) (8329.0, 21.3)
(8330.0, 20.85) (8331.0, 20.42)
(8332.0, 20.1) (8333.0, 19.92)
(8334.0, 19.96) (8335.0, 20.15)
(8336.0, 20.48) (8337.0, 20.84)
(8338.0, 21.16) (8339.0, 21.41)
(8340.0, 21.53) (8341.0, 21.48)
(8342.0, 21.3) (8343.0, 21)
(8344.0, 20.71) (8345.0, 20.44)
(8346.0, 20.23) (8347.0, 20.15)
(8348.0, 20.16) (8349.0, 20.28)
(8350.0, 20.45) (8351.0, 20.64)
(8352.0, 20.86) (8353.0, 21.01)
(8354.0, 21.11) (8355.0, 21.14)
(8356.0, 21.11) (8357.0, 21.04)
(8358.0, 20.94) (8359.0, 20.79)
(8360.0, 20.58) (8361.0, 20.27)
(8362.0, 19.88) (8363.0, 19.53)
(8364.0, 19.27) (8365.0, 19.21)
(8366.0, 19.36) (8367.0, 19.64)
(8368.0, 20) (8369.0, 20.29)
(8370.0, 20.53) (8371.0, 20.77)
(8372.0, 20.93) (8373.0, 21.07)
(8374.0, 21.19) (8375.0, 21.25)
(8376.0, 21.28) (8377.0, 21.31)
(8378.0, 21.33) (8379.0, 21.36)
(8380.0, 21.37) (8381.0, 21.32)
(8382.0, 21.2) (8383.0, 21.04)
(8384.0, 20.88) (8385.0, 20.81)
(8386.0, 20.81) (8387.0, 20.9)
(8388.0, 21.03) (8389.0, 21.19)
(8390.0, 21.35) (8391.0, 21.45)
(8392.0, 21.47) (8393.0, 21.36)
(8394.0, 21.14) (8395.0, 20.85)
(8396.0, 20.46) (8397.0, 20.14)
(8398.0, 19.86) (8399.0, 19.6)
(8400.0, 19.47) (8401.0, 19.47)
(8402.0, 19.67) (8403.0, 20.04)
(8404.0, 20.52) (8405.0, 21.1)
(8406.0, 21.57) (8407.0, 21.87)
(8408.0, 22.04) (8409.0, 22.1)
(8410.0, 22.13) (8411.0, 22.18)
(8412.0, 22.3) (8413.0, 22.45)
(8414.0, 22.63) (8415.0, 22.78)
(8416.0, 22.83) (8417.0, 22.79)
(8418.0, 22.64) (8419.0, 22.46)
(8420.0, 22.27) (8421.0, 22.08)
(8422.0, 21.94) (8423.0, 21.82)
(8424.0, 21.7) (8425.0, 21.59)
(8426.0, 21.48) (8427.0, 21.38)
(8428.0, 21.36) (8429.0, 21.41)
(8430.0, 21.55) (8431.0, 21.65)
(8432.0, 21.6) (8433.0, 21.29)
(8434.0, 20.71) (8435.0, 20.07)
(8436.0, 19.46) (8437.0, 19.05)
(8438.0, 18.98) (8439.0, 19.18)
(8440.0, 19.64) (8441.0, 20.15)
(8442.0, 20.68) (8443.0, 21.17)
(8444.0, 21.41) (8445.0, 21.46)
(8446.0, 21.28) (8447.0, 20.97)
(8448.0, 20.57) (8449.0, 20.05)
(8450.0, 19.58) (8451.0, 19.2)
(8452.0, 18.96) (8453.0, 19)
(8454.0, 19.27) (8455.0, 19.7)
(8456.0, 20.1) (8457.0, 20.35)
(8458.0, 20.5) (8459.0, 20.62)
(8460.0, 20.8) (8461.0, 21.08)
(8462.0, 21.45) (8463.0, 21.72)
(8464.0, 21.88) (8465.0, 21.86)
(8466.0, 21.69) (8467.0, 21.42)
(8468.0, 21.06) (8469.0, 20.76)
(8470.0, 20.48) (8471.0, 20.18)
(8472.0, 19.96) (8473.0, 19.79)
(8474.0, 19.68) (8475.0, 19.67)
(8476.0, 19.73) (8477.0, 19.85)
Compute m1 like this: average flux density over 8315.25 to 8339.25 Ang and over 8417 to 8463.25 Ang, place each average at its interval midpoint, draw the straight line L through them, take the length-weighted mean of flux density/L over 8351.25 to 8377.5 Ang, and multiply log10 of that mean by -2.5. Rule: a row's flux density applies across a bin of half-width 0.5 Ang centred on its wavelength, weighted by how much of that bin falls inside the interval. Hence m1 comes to 0.03 mag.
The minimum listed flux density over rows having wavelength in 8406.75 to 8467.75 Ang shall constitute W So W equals 18.96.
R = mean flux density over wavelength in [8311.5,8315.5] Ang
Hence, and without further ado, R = 22.2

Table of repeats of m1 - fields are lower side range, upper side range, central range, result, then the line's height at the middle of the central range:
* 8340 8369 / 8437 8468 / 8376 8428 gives -0.05 mag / 20.5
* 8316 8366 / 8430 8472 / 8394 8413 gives -0.01 mag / 20.7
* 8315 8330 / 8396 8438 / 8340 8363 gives 0.04 mag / 21.5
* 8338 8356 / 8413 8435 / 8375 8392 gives 0.01 mag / 21.3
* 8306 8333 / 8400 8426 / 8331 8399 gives 0.05 mag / 21.6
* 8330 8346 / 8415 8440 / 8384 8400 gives 0.01 mag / 21.1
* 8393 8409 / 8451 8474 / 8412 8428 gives -0.08 mag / 20.6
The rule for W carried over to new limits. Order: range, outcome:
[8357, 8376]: 19.21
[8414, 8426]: 21.48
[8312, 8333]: 19.92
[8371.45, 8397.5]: 20.14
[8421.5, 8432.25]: 21.36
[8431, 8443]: 18.98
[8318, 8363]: 19.53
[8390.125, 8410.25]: 19.47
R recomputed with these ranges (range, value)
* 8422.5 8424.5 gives 21.8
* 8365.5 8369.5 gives 19.8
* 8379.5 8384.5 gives 21.2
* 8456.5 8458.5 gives 20.4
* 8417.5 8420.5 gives 22.5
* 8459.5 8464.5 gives 21.4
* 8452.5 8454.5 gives 19.1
